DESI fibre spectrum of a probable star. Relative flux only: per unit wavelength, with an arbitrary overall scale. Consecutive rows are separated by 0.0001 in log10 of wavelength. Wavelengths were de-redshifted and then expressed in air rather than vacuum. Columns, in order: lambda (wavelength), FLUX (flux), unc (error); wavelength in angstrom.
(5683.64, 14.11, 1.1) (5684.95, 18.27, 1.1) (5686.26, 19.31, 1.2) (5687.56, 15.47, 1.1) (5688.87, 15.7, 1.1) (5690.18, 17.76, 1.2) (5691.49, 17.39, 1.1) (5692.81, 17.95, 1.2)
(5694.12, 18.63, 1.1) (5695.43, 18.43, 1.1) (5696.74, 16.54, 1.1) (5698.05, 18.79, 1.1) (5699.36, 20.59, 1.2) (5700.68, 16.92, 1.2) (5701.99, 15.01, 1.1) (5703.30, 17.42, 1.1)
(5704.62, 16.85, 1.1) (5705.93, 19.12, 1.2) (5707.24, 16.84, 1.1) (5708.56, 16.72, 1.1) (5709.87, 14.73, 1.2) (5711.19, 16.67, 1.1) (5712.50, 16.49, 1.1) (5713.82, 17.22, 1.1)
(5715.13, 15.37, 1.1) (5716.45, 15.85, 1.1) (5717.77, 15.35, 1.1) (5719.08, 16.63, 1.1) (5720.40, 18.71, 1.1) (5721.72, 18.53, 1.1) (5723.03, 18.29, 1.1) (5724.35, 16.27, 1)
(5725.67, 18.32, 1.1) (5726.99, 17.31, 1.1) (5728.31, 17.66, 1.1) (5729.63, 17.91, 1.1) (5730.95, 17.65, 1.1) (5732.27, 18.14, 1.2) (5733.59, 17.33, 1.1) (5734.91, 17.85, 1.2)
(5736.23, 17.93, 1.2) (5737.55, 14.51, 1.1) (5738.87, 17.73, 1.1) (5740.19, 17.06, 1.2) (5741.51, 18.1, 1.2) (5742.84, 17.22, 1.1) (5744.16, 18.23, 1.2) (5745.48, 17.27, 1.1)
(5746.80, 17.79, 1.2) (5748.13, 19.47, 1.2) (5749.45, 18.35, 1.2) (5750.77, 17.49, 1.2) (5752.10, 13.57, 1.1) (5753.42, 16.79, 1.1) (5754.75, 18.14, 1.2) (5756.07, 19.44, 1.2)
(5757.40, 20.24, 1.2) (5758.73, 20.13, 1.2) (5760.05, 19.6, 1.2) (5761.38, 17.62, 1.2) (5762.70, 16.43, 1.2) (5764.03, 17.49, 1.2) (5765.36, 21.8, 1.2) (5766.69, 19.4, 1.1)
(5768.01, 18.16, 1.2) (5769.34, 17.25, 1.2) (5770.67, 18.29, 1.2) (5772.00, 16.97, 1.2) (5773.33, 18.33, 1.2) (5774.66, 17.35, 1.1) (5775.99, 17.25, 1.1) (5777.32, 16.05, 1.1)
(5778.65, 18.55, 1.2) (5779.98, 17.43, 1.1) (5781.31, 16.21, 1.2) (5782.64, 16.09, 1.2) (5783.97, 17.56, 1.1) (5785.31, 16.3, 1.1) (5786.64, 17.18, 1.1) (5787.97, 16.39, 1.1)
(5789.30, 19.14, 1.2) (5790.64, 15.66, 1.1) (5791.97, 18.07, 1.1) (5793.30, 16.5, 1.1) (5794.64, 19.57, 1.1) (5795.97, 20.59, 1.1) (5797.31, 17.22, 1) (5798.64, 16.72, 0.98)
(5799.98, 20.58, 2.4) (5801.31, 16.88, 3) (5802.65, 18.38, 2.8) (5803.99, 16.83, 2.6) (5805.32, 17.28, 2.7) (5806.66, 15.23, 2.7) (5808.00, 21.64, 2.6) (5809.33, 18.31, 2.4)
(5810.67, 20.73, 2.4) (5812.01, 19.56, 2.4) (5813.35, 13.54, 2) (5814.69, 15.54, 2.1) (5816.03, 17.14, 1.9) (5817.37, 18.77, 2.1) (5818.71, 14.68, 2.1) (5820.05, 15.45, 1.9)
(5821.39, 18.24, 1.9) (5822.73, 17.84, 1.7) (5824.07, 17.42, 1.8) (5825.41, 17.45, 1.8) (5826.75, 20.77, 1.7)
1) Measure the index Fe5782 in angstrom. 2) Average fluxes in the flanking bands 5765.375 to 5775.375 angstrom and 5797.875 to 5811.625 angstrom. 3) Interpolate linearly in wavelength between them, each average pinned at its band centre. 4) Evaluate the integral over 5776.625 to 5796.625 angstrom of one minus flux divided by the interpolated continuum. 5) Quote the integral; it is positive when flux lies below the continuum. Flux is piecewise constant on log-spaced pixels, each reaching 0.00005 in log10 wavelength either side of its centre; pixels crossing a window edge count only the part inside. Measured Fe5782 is 0.91 angstrom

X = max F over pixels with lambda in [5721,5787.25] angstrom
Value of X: 21.8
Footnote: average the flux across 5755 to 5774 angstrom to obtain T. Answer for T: 18.6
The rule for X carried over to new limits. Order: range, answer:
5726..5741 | 18.14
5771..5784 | 18.55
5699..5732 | 20.59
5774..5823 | 21.64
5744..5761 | 20.24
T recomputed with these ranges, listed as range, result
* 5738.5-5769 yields 18.2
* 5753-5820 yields 17.8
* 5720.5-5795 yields 17.7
